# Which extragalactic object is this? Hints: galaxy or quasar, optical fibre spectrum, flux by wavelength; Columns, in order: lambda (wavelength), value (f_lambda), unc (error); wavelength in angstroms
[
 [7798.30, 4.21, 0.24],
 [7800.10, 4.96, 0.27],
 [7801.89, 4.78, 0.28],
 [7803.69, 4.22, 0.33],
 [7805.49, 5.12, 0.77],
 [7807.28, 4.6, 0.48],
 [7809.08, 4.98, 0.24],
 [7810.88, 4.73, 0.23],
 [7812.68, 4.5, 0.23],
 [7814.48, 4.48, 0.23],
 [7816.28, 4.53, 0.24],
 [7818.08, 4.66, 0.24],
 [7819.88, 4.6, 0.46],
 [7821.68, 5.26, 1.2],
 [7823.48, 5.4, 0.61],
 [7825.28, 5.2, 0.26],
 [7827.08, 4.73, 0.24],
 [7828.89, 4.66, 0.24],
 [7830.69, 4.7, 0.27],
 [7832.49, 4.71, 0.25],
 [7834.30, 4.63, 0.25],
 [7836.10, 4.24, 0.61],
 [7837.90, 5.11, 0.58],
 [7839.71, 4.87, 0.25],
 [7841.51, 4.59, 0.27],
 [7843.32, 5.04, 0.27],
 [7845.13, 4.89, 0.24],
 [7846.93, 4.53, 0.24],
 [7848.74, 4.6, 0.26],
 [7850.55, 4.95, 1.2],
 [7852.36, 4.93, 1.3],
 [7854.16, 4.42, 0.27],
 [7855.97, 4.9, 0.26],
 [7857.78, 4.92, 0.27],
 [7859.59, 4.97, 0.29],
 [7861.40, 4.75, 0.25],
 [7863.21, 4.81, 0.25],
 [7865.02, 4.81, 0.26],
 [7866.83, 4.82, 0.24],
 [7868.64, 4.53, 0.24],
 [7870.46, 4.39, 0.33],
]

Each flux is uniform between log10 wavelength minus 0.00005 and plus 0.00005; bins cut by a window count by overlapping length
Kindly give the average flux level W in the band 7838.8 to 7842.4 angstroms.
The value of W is 4.73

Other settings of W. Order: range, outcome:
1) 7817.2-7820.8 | 4.63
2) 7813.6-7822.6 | 4.71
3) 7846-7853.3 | 4.76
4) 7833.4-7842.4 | 4.69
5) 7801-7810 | 4.74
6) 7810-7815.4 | 4.57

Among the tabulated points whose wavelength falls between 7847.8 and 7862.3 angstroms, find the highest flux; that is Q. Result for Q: 4.97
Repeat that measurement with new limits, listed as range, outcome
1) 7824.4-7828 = 5.2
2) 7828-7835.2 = 4.71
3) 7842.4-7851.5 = 5.04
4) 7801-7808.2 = 5.12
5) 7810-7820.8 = 4.73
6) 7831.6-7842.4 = 5.11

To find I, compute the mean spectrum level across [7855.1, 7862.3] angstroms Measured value 4.88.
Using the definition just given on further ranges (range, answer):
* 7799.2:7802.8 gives 4.87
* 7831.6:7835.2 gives 4.66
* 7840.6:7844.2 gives 4.82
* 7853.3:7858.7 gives 4.75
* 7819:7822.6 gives 4.94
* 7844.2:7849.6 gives 4.68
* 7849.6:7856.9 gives 4.8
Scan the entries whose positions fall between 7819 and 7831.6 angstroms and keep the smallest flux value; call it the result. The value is 4.6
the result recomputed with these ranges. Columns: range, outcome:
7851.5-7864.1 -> 4.42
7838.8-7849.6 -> 4.53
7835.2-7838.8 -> 4.24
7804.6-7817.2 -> 4.48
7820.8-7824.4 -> 5.26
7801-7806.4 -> 4.22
